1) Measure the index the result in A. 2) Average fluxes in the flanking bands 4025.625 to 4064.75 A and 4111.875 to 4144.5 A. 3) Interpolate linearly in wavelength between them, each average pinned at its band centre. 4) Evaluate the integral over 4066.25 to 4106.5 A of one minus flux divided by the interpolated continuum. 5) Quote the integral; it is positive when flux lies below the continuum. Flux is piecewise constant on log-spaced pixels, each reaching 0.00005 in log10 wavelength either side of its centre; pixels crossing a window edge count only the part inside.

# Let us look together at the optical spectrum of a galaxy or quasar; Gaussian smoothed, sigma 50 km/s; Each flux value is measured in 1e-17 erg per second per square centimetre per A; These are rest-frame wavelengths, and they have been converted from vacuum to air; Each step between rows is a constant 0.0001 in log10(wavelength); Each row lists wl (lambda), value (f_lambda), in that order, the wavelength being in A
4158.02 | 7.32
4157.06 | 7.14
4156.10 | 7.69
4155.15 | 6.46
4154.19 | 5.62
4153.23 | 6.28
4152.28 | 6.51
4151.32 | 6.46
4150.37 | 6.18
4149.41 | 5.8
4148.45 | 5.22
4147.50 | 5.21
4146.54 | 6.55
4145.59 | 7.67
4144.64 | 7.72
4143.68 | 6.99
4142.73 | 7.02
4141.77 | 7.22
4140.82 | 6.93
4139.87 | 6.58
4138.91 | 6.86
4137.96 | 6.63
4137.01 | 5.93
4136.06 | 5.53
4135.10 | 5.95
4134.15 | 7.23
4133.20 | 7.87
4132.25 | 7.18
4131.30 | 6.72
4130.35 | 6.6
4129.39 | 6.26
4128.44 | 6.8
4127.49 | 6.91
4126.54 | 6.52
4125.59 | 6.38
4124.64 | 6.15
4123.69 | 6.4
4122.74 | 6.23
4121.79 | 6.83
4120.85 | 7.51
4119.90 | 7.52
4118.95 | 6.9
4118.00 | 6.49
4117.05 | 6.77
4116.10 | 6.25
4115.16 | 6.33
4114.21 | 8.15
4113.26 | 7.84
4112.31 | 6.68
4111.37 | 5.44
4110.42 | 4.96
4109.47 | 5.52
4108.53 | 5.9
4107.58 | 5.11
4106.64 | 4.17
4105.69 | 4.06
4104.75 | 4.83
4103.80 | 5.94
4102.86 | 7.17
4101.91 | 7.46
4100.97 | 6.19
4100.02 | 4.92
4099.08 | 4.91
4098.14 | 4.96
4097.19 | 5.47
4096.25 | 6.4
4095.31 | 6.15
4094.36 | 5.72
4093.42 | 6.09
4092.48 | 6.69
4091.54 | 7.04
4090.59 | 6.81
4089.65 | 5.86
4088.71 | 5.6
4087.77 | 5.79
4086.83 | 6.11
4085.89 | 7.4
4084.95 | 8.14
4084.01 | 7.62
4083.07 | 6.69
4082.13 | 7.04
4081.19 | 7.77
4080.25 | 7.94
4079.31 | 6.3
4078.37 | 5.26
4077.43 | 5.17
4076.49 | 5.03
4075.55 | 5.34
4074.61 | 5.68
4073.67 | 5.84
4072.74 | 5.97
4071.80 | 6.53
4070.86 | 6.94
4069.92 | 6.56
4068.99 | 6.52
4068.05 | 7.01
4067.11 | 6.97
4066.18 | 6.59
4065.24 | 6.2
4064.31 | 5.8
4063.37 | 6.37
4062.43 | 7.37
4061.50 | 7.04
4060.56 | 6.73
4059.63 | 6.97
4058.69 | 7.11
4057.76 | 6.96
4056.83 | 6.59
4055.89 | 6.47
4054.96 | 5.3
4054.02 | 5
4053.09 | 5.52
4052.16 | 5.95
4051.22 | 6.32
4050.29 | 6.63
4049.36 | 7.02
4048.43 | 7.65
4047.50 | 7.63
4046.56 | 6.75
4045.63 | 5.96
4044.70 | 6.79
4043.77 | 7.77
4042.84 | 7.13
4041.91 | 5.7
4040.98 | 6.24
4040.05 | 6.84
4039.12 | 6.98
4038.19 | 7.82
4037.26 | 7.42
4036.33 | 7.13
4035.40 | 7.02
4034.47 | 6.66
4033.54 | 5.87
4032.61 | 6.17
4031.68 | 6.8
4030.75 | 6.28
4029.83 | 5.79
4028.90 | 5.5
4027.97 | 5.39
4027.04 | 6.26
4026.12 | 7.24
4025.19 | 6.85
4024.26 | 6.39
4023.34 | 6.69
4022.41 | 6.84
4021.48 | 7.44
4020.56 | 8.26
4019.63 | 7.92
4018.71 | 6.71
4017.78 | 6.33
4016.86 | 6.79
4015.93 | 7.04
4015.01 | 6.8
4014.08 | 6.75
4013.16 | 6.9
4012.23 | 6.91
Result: 2.7 A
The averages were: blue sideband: 6.57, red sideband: 6.78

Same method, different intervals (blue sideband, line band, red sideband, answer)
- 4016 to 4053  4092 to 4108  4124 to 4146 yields 2.6 A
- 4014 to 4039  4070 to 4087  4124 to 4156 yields 0.4 A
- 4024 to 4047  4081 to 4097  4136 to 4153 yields -0.1 A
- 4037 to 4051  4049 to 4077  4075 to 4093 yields 1.6 A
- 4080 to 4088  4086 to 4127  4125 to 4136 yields 4.7 A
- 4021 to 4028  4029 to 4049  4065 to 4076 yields -0.5 A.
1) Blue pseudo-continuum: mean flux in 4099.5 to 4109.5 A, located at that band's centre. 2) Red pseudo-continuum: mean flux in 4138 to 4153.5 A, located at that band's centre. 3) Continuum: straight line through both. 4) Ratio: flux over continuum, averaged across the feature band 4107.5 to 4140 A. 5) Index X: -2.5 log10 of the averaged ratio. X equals -0.09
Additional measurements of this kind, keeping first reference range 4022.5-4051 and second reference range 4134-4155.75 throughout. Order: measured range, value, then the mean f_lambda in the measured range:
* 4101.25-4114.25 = 0.115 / 5.88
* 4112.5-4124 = -0.069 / 6.94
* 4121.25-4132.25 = -0.012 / 6.56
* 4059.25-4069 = -0.011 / 6.69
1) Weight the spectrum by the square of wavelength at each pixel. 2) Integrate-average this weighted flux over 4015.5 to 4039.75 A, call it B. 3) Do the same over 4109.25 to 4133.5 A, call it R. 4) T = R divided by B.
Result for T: 1.03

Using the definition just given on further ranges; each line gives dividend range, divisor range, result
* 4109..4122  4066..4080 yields 1.11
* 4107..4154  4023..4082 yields 1.04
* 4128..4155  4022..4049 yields 1.03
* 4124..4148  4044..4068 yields 1.06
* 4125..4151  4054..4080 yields 1.08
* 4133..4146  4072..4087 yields 1.09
